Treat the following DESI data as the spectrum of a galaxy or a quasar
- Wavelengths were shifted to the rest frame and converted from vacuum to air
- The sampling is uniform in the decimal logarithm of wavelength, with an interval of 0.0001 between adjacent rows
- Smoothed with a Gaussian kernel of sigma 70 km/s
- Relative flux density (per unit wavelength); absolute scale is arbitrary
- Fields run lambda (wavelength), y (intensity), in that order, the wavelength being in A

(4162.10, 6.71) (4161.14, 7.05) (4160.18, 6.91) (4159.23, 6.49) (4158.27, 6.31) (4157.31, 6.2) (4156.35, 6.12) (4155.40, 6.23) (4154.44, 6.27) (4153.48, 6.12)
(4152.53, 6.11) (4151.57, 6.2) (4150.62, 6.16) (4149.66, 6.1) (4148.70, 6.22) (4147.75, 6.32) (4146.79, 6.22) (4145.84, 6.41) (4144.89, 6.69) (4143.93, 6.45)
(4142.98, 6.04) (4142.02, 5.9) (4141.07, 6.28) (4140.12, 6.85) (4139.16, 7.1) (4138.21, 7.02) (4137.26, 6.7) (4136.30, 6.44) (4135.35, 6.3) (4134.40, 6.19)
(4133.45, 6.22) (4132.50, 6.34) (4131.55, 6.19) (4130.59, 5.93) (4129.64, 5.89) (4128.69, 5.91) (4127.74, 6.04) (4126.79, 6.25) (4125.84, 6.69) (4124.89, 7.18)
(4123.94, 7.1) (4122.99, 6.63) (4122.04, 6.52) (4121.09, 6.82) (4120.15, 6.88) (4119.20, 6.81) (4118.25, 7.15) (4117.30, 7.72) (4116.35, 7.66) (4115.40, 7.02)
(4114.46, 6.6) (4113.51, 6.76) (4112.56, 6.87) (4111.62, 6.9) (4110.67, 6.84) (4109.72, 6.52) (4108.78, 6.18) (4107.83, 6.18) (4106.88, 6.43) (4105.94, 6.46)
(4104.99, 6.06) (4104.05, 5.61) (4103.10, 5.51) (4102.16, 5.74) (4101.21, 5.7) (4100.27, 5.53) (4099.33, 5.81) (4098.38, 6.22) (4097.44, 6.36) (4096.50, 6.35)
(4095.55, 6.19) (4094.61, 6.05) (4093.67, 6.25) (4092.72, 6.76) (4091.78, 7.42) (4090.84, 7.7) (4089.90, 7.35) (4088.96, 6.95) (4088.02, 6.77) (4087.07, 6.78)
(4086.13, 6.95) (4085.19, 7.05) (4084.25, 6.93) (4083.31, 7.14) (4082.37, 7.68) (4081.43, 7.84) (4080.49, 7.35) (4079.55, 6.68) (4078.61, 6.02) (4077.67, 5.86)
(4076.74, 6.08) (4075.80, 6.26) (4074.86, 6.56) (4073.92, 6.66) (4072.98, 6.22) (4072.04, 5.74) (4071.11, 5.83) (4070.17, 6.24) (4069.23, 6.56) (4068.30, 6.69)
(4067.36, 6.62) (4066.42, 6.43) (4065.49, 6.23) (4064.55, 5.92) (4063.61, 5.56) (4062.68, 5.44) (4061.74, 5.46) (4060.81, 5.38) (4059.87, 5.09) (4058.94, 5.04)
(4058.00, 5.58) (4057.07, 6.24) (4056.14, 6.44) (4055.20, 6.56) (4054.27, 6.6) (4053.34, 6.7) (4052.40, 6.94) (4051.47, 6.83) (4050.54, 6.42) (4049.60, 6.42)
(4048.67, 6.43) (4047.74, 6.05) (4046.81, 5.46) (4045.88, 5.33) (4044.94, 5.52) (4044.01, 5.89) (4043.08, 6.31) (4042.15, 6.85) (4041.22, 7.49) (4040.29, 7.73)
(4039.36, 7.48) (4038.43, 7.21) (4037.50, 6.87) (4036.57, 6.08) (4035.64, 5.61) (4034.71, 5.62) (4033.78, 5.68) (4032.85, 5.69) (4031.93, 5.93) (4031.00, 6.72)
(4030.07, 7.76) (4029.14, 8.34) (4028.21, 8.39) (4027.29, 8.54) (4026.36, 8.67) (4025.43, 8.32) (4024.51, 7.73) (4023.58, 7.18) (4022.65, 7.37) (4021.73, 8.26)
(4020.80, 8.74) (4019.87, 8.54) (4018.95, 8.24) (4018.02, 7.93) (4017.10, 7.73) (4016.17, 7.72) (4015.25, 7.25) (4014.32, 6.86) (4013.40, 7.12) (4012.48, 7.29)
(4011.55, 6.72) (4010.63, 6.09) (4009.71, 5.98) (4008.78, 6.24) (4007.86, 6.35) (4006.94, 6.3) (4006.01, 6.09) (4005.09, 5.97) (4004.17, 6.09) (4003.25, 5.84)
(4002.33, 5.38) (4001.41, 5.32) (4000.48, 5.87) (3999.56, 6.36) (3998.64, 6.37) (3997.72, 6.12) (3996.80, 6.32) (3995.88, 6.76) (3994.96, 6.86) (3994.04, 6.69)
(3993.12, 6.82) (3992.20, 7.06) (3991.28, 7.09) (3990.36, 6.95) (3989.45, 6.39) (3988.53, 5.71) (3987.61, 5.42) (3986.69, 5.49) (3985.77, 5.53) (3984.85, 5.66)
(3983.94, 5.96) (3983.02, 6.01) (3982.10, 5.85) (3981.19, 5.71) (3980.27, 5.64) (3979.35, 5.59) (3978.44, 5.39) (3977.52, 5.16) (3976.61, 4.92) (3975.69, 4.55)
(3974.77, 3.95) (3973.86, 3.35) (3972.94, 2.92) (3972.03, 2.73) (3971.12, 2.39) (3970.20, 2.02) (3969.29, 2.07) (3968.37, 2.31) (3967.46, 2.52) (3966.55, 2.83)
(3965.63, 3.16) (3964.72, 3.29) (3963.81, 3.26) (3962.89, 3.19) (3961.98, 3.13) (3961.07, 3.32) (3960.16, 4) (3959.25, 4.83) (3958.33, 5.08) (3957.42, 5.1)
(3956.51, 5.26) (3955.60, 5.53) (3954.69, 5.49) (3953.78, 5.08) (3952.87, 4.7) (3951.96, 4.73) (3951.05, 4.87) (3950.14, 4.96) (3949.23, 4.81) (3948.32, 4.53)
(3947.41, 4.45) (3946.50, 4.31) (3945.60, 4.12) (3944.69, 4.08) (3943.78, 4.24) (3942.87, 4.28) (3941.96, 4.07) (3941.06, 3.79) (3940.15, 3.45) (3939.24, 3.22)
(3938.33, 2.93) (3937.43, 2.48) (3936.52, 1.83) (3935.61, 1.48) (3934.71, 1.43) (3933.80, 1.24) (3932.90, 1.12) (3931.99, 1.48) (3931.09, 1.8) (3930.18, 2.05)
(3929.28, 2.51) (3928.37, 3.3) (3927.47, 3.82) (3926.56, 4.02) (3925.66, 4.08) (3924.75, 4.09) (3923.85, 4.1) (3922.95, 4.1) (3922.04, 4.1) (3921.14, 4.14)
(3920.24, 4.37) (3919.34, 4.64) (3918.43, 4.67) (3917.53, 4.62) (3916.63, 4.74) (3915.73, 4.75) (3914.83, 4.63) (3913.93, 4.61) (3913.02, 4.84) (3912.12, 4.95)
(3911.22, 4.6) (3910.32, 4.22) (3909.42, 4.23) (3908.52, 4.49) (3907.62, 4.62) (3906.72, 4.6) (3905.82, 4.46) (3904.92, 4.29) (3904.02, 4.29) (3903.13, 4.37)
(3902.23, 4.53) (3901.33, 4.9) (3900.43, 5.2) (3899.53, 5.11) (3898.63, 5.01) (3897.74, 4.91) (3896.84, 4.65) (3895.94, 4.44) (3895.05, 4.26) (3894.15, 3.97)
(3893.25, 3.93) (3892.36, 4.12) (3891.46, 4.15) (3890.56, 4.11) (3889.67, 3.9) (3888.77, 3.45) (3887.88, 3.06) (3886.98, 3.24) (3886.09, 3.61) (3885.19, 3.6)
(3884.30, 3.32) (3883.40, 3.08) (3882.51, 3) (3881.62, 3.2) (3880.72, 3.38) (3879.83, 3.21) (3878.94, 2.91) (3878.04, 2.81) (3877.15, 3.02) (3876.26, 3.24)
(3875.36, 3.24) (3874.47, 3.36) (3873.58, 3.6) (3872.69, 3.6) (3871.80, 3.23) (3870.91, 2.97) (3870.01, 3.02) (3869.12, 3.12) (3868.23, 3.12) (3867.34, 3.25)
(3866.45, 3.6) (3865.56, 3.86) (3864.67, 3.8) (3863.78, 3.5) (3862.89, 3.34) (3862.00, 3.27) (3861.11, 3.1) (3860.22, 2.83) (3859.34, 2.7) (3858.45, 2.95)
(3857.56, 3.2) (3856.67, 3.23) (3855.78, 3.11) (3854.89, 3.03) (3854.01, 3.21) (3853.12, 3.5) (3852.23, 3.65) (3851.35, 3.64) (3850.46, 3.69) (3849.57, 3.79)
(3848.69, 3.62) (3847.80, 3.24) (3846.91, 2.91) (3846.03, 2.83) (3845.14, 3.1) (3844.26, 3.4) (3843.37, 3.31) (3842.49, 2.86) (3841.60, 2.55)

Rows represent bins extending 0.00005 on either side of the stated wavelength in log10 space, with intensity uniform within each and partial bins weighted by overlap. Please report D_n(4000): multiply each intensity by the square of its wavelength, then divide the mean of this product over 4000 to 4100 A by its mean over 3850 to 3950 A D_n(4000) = 1.94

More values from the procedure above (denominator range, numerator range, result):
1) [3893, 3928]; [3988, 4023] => 1.59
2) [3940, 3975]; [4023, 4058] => 1.80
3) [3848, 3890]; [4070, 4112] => 2.20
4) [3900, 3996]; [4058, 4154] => 1.62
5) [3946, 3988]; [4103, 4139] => 1.62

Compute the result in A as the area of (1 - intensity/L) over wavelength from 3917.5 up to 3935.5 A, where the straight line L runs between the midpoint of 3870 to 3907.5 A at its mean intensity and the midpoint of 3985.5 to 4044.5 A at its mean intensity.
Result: 5.6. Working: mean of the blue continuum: 3.84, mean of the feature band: 3.22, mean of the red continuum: 6.81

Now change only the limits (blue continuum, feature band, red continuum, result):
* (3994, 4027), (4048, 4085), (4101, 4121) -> 2.2 A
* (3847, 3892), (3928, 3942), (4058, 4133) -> 6.3 A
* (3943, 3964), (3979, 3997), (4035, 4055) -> -3.2 A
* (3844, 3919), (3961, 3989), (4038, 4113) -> 4.9 A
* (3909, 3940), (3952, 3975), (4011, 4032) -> 6.5 A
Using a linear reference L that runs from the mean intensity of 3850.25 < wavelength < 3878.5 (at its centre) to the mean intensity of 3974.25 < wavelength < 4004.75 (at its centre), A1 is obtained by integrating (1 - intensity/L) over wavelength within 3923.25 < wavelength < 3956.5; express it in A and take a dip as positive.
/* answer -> 8.8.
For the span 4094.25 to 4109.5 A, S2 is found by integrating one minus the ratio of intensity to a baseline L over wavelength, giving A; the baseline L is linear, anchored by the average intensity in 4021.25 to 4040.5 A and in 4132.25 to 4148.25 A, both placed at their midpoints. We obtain 1.53 A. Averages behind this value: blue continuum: 7.19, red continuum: 6.44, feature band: 6.03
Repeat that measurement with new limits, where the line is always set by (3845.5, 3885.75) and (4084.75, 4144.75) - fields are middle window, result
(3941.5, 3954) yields -0.47 A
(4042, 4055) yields -1.38 A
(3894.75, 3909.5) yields -3.48 A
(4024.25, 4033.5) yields -3.72 A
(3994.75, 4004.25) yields -2.06 A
